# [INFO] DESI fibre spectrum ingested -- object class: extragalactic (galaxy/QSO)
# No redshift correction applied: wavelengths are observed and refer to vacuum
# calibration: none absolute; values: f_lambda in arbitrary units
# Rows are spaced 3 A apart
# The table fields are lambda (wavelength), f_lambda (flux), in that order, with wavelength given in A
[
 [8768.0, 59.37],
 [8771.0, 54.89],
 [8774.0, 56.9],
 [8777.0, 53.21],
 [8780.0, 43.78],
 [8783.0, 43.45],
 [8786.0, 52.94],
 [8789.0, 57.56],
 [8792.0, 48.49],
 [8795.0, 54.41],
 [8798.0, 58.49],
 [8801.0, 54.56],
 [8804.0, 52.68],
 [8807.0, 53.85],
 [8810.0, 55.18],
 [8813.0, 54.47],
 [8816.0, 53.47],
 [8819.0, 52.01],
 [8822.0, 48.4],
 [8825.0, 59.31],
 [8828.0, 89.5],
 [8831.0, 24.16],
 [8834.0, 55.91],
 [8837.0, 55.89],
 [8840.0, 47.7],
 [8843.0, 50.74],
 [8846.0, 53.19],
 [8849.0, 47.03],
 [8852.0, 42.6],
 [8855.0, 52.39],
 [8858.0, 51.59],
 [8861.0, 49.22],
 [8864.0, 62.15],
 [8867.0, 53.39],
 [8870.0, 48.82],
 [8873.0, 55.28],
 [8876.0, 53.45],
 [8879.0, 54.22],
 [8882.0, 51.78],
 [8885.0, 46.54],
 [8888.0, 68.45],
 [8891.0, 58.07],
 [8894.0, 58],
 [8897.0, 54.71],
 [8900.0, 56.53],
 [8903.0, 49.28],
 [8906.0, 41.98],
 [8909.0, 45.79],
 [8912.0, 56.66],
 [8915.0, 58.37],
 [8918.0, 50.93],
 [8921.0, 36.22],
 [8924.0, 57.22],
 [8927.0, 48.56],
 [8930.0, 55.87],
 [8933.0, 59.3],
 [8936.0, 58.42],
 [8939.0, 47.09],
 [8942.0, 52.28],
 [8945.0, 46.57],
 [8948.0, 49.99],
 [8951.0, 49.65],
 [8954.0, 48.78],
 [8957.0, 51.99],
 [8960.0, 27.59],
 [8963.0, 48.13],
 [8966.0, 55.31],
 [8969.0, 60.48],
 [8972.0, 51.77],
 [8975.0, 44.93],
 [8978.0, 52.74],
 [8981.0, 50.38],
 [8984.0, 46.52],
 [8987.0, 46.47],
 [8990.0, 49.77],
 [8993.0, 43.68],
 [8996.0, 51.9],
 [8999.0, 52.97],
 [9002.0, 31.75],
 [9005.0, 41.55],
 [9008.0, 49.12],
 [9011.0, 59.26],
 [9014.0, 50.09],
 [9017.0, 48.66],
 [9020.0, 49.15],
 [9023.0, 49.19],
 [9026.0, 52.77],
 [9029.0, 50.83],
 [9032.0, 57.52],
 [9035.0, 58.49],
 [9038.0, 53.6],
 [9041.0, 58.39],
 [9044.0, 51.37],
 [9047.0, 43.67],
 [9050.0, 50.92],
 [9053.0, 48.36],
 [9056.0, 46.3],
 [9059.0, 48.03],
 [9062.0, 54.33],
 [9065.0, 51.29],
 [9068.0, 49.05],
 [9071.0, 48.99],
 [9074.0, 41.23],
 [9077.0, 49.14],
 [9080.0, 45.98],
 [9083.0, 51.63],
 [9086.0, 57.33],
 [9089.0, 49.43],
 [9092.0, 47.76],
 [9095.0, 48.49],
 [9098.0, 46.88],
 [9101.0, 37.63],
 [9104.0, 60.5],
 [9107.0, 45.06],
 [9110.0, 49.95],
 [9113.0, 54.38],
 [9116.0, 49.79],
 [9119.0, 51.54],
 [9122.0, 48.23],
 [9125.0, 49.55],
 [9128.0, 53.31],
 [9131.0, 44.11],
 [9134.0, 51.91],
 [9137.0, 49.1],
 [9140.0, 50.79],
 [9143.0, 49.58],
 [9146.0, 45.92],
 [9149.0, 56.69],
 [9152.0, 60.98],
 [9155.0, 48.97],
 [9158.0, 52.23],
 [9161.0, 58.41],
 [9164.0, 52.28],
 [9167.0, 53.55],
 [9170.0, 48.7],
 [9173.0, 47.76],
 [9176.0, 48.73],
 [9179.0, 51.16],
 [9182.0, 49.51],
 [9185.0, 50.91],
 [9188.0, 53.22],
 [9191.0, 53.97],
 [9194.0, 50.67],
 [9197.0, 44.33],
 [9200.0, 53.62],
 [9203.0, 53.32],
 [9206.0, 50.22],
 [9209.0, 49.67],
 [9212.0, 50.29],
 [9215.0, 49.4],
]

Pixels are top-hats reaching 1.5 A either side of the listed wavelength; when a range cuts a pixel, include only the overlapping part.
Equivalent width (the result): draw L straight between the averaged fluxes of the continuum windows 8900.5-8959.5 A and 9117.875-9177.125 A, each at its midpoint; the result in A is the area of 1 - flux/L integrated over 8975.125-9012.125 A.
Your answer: 2.1 A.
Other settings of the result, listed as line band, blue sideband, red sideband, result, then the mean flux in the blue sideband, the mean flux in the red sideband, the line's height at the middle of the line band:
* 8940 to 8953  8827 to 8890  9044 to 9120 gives 0.47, 52.8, 49.1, 51.4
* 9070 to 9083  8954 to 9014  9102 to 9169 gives 0.89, 48.3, 51.5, 50.3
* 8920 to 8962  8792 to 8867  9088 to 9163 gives 2.24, 53.2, 50.5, 52.2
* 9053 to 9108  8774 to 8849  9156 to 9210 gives 3.05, 53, 51.2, 51.7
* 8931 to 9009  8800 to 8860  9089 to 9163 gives 4.22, 52.7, 50.5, 51.6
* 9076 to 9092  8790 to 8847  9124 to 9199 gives 0.38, 53.8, 51.1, 51.7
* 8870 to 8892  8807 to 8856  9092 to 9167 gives -1.08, 52.7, 50.7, 52.3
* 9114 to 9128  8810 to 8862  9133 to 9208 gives 0.34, 52.3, 51.4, 51.6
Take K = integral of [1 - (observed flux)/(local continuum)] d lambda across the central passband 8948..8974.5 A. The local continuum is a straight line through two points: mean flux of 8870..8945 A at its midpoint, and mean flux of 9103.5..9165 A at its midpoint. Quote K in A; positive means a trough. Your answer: 1.75 A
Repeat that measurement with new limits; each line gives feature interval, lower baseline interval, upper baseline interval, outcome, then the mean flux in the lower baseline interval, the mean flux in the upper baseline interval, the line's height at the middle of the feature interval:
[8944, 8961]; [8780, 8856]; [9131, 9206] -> 1.9 A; 52.6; 51.3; 52.1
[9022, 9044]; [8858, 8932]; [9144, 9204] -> -0.8 A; 53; 51.7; 52.4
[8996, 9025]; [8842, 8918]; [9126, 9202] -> 2.1 A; 52.8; 51.2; 52.1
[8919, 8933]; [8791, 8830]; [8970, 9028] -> 0.3 A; 56.2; 48.7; 51.6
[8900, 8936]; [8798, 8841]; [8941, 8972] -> -0.6 A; 54.3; 49.2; 50.6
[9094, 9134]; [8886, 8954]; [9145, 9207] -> 2.0 A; 52.6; 51.7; 51.9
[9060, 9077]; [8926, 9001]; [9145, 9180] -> 0.7 A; 49.9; 52.2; 51.1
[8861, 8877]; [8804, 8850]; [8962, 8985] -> -0.4 A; 53.4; 51.5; 52.9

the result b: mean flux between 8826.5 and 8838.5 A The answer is 56.4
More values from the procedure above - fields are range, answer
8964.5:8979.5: 53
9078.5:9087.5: 51.6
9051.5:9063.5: 49.3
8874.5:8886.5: 51.5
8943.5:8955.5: 48.7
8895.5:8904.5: 53.5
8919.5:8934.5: 51.4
